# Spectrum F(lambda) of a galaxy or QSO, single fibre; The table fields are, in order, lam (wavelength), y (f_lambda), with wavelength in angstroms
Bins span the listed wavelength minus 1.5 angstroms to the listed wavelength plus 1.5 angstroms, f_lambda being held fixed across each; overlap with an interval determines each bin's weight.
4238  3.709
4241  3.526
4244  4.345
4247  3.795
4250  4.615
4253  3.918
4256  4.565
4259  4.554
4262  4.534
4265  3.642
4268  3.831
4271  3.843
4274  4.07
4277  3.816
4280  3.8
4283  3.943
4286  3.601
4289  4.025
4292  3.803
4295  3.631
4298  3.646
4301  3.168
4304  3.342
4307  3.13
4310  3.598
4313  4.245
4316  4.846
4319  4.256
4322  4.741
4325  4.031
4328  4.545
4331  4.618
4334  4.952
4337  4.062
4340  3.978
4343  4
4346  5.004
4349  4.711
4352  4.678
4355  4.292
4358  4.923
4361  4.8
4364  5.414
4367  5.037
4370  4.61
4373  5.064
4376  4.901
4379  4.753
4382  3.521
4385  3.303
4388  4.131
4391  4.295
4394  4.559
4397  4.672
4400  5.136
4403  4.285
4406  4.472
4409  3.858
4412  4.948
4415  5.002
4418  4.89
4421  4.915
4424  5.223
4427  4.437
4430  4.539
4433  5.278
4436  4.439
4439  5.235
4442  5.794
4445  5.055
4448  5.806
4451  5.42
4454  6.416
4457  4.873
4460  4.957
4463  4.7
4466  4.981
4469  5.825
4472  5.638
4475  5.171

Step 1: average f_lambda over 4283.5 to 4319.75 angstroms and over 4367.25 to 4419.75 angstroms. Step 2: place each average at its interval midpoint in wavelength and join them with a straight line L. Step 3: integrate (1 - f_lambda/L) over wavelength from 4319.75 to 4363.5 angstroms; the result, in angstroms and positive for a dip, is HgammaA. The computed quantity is -4.8 angstroms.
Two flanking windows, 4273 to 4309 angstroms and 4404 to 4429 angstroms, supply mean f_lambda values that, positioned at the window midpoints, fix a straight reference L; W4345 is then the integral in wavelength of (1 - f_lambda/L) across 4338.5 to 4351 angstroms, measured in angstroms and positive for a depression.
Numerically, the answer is -1.0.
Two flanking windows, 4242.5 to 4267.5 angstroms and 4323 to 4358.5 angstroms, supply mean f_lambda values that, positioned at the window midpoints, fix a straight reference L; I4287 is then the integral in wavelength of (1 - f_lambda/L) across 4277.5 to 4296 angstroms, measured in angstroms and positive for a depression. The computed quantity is 2.2 angstroms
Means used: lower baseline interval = 4.23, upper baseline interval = 4.47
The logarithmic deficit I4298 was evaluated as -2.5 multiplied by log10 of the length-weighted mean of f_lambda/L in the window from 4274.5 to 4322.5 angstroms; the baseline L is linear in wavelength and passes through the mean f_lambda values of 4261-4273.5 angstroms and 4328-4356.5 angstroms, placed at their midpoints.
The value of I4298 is 0.09 mag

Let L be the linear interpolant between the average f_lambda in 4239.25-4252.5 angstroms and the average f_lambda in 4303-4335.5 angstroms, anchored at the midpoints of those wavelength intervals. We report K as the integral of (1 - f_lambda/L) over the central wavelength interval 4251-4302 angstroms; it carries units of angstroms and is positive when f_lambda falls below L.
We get 2.5 angstroms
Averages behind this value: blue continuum 4.05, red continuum 4.22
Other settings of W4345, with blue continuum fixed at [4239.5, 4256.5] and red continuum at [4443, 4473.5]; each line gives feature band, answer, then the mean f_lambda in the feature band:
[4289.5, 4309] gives 4.08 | 3.49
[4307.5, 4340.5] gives 1.71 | 4.33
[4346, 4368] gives -0.37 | 4.84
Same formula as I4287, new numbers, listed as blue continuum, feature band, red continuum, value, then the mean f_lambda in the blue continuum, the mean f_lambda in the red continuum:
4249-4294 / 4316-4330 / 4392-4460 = -0.4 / 4.03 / 4.96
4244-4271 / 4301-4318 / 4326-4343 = 2.1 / 4.17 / 4.38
